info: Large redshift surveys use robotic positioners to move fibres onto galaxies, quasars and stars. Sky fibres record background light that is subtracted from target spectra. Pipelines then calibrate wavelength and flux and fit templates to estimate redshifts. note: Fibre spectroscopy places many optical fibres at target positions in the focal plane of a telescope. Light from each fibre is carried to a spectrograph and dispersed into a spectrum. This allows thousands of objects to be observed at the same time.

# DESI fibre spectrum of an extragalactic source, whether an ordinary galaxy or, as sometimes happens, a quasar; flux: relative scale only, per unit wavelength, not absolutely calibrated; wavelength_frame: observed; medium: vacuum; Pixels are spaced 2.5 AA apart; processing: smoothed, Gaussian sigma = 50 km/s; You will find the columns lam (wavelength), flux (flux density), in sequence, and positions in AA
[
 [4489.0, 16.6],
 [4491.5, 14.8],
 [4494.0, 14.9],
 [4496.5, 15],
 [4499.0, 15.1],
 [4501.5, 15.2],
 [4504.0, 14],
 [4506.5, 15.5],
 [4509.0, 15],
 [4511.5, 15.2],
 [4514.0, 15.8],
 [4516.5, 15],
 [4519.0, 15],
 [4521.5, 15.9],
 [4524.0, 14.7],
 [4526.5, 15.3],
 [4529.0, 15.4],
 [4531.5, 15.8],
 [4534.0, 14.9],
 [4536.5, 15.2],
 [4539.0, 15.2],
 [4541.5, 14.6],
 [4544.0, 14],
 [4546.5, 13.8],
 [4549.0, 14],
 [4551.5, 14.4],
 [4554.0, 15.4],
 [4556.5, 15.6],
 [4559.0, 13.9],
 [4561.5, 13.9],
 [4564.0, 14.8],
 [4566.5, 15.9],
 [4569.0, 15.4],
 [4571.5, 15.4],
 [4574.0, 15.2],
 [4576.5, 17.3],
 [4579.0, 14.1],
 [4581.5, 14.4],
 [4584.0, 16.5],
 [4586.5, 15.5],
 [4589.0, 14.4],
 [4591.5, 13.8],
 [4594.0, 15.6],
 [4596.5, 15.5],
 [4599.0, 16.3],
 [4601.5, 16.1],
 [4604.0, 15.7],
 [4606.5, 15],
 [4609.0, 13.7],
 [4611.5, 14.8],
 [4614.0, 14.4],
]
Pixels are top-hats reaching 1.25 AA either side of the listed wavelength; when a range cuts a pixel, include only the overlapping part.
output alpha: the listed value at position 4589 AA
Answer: 14.4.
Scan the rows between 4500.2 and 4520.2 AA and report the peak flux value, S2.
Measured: 15.8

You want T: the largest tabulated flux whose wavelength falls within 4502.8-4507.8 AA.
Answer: 15.5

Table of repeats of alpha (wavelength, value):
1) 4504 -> 14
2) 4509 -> 15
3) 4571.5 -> 15.4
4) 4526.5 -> 15.3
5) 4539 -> 15.2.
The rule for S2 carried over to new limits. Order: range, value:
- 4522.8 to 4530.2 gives 15.4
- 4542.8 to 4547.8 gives 14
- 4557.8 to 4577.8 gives 17.3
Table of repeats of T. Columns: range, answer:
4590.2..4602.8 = 16.3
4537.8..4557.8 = 15.6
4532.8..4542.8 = 15.2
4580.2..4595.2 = 16.5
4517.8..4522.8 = 15.9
